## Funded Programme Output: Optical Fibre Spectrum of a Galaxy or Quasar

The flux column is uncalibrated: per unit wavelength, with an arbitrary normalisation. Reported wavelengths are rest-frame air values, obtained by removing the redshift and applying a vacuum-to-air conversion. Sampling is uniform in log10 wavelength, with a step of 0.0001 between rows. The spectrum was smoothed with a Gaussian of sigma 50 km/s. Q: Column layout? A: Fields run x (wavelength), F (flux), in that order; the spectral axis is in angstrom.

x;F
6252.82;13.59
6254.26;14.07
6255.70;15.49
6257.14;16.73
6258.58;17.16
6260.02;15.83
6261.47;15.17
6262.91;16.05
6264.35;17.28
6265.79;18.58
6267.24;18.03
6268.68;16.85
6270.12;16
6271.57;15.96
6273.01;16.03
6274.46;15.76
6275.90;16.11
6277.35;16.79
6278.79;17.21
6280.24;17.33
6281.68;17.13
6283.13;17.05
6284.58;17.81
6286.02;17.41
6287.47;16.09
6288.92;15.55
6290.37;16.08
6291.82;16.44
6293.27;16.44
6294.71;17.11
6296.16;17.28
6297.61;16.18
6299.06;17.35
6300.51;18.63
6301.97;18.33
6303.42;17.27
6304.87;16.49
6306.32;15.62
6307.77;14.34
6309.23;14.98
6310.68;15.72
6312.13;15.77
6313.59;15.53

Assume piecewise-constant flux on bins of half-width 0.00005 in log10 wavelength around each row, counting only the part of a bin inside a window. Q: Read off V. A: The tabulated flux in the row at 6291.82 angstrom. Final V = 16.44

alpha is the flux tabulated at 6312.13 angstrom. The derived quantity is 15.77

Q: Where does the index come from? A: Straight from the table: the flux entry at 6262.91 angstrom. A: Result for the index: 16.05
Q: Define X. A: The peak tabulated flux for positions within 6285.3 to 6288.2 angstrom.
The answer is 17.41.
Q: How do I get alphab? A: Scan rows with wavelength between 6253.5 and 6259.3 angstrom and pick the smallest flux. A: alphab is 14.07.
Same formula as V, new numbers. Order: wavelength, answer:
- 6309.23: 14.98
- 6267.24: 18.03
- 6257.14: 16.73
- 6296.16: 17.28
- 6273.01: 16.03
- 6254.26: 14.07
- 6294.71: 17.11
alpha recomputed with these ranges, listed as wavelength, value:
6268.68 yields 16.85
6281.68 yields 17.13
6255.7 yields 15.49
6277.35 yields 16.79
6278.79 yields 17.21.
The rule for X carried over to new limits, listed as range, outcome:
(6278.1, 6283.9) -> 17.33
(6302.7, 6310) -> 17.27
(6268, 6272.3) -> 16.85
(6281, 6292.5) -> 17.81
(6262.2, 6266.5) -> 18.58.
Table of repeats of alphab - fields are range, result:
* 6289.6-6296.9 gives 16.08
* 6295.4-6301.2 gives 16.18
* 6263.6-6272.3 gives 15.96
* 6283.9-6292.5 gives 15.55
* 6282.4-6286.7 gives 17.05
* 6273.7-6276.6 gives 15.76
